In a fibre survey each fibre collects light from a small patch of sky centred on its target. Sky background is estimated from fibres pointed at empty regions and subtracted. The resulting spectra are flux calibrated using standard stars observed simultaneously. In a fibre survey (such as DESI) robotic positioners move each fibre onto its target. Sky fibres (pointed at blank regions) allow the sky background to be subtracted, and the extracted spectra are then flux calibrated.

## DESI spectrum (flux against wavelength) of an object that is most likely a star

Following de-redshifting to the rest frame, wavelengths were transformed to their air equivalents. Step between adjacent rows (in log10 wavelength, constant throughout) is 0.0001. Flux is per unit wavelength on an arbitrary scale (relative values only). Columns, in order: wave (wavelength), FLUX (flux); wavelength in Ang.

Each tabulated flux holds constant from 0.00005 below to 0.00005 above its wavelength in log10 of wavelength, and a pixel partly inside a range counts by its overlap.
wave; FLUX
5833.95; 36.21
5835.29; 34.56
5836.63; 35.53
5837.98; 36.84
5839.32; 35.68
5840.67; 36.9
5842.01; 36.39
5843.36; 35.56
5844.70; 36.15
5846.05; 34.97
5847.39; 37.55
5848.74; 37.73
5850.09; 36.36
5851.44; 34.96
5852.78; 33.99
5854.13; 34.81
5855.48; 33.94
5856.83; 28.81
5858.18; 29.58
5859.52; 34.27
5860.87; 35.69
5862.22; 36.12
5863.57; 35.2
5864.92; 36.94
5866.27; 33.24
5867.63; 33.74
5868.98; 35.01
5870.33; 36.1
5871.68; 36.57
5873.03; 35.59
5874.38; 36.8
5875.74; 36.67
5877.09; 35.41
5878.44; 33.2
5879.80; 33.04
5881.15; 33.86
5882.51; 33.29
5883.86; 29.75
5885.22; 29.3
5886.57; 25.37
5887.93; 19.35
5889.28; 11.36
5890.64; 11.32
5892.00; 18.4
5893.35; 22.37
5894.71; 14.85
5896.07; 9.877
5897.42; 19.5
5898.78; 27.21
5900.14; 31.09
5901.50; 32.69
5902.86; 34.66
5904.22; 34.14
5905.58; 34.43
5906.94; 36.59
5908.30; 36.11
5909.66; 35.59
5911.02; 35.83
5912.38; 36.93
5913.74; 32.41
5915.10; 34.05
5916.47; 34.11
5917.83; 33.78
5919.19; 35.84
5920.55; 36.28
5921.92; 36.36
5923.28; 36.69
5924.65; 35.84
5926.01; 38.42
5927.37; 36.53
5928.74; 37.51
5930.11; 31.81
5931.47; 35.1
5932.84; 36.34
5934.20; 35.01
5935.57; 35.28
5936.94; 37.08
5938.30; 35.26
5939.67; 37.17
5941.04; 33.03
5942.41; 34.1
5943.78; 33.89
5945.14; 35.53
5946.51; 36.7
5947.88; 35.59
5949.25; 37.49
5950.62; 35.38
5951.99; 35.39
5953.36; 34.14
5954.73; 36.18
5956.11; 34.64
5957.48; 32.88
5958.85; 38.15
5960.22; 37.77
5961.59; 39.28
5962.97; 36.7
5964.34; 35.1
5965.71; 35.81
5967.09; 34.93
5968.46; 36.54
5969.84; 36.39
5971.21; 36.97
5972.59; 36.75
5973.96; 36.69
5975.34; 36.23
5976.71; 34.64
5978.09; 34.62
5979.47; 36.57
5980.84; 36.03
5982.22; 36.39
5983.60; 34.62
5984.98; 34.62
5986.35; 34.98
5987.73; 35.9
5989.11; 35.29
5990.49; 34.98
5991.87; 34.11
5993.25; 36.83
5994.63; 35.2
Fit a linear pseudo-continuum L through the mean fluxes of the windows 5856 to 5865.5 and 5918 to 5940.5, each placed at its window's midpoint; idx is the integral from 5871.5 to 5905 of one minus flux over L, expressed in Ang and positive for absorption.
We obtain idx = 7.1 Ang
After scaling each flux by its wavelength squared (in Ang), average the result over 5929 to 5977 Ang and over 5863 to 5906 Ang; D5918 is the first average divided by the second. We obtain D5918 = 1.26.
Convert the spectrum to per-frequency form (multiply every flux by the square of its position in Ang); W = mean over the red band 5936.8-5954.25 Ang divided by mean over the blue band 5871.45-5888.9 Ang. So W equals 1.14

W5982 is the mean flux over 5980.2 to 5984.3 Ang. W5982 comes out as 35.6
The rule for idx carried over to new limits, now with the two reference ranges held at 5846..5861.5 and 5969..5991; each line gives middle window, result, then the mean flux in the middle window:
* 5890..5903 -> 4.9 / 21.7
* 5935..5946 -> 0.0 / 35.2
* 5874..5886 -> 0.5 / 33.3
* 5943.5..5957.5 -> 0.0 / 35.4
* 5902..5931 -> -0.3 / 35.4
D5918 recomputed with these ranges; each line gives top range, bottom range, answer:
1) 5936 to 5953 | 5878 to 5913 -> 1.31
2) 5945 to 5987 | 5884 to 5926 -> 1.25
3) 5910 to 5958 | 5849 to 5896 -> 1.19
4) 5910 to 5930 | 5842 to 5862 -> 1.05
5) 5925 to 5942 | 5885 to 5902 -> 1.75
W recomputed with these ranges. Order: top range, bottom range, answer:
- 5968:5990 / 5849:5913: 1.20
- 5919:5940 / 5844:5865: 1.06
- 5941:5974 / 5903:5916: 1.04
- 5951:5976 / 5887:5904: 1.72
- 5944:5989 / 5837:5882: 1.06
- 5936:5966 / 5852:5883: 1.07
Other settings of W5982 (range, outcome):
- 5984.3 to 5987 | 34.9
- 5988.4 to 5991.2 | 35.1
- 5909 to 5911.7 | 35.7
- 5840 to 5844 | 36.3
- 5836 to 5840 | 36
